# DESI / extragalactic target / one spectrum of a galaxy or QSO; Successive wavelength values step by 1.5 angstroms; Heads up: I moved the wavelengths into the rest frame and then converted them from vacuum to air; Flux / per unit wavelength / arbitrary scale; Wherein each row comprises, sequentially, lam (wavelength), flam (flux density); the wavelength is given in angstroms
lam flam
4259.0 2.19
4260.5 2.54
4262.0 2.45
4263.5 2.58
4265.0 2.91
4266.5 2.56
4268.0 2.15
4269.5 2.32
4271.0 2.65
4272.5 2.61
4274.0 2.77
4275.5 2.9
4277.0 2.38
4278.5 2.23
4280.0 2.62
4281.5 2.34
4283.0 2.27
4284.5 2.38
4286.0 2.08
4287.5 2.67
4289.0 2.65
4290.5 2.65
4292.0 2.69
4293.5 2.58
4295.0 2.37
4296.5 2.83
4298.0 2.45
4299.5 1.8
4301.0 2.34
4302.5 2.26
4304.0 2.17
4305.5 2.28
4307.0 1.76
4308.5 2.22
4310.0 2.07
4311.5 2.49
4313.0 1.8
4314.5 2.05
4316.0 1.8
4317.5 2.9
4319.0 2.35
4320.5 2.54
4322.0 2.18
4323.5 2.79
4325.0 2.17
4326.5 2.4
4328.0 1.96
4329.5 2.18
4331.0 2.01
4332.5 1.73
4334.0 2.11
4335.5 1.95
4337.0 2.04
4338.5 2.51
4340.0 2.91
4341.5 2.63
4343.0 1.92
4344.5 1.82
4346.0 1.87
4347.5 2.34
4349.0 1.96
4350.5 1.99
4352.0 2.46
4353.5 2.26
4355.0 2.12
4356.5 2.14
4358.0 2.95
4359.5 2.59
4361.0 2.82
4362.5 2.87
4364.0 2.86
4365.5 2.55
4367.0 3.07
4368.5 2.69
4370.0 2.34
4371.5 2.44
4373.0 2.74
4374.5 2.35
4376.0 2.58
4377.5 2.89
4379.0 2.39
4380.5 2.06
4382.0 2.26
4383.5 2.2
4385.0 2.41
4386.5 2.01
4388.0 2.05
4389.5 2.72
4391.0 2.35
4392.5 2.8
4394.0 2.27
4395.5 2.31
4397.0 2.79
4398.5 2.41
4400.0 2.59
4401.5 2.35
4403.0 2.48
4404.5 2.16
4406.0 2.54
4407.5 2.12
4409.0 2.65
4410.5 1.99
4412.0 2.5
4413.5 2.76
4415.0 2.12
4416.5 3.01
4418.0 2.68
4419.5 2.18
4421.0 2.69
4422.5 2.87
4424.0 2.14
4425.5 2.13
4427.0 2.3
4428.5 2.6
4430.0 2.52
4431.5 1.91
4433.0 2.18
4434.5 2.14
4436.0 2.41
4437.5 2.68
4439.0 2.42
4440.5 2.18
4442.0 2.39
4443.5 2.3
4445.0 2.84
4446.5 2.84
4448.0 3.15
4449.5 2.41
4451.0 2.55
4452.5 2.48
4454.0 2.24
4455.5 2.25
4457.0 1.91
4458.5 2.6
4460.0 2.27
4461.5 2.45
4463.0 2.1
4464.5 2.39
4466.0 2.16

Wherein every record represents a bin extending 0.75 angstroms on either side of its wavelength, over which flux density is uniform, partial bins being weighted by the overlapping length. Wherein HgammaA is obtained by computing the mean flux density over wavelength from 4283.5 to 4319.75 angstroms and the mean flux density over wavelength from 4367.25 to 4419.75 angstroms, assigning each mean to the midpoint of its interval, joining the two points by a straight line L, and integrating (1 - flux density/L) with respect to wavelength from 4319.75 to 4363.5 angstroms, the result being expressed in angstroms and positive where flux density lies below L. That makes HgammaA 1.59 angstroms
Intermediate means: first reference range 2.32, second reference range 2.44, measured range 2.29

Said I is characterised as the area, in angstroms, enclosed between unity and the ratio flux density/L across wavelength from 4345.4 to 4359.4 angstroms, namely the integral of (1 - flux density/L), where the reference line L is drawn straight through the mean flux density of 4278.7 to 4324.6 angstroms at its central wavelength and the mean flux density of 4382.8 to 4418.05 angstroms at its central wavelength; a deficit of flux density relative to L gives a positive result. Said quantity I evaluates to 0.8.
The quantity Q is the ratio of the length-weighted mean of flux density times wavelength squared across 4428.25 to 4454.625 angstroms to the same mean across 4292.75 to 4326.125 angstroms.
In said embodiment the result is 1.1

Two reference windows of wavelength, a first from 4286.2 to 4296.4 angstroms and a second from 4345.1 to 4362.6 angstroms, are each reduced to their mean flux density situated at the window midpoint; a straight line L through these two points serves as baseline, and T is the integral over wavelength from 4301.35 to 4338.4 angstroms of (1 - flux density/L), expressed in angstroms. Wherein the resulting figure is 4.4 angstroms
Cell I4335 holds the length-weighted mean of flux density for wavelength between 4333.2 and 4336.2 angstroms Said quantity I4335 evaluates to 2.03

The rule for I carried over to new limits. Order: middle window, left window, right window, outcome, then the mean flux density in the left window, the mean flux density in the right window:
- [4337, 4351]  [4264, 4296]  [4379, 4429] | 1.4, 2.52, 2.41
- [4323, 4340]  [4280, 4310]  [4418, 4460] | 1.3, 2.36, 2.42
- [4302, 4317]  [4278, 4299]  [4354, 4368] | 2.6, 2.48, 2.66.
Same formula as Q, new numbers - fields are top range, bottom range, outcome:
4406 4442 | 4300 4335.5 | 1.15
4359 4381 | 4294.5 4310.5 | 1.21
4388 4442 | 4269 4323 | 1.08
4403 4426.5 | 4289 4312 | 1.10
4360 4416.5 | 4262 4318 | 1.08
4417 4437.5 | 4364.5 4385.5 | 0.98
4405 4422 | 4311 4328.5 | 1.13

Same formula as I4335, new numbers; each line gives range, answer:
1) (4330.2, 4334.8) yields 1.95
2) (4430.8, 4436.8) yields 2.17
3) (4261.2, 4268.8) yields 2.53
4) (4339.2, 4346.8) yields 2.23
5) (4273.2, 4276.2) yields 2.83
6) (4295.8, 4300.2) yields 2.36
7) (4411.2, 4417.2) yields 2.59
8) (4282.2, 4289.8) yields 2.41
